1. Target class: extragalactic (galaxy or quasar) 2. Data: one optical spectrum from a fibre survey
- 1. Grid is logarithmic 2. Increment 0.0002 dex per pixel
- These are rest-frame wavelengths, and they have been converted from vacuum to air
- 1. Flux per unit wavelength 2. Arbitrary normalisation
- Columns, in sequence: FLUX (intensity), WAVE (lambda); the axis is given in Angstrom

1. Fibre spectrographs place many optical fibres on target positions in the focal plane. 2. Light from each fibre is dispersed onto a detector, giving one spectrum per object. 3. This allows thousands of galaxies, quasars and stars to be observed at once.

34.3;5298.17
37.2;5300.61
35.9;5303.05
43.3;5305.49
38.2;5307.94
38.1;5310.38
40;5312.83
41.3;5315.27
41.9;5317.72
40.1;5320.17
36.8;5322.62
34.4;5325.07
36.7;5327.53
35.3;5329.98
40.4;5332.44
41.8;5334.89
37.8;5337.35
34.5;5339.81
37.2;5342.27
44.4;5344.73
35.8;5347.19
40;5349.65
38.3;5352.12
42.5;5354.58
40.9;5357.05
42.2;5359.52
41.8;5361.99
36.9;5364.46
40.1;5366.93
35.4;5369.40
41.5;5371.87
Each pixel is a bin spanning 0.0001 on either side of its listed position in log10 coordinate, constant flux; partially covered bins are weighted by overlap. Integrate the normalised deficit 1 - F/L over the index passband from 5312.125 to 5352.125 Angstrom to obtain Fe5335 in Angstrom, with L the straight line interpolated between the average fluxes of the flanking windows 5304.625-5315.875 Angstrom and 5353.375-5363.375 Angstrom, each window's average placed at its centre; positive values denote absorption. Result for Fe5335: 2.1 Angstrom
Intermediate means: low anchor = 40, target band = 38.6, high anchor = 41.7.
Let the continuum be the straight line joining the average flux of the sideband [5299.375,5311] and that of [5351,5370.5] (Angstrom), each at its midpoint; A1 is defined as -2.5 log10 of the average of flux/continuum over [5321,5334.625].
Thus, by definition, 0.05 mag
